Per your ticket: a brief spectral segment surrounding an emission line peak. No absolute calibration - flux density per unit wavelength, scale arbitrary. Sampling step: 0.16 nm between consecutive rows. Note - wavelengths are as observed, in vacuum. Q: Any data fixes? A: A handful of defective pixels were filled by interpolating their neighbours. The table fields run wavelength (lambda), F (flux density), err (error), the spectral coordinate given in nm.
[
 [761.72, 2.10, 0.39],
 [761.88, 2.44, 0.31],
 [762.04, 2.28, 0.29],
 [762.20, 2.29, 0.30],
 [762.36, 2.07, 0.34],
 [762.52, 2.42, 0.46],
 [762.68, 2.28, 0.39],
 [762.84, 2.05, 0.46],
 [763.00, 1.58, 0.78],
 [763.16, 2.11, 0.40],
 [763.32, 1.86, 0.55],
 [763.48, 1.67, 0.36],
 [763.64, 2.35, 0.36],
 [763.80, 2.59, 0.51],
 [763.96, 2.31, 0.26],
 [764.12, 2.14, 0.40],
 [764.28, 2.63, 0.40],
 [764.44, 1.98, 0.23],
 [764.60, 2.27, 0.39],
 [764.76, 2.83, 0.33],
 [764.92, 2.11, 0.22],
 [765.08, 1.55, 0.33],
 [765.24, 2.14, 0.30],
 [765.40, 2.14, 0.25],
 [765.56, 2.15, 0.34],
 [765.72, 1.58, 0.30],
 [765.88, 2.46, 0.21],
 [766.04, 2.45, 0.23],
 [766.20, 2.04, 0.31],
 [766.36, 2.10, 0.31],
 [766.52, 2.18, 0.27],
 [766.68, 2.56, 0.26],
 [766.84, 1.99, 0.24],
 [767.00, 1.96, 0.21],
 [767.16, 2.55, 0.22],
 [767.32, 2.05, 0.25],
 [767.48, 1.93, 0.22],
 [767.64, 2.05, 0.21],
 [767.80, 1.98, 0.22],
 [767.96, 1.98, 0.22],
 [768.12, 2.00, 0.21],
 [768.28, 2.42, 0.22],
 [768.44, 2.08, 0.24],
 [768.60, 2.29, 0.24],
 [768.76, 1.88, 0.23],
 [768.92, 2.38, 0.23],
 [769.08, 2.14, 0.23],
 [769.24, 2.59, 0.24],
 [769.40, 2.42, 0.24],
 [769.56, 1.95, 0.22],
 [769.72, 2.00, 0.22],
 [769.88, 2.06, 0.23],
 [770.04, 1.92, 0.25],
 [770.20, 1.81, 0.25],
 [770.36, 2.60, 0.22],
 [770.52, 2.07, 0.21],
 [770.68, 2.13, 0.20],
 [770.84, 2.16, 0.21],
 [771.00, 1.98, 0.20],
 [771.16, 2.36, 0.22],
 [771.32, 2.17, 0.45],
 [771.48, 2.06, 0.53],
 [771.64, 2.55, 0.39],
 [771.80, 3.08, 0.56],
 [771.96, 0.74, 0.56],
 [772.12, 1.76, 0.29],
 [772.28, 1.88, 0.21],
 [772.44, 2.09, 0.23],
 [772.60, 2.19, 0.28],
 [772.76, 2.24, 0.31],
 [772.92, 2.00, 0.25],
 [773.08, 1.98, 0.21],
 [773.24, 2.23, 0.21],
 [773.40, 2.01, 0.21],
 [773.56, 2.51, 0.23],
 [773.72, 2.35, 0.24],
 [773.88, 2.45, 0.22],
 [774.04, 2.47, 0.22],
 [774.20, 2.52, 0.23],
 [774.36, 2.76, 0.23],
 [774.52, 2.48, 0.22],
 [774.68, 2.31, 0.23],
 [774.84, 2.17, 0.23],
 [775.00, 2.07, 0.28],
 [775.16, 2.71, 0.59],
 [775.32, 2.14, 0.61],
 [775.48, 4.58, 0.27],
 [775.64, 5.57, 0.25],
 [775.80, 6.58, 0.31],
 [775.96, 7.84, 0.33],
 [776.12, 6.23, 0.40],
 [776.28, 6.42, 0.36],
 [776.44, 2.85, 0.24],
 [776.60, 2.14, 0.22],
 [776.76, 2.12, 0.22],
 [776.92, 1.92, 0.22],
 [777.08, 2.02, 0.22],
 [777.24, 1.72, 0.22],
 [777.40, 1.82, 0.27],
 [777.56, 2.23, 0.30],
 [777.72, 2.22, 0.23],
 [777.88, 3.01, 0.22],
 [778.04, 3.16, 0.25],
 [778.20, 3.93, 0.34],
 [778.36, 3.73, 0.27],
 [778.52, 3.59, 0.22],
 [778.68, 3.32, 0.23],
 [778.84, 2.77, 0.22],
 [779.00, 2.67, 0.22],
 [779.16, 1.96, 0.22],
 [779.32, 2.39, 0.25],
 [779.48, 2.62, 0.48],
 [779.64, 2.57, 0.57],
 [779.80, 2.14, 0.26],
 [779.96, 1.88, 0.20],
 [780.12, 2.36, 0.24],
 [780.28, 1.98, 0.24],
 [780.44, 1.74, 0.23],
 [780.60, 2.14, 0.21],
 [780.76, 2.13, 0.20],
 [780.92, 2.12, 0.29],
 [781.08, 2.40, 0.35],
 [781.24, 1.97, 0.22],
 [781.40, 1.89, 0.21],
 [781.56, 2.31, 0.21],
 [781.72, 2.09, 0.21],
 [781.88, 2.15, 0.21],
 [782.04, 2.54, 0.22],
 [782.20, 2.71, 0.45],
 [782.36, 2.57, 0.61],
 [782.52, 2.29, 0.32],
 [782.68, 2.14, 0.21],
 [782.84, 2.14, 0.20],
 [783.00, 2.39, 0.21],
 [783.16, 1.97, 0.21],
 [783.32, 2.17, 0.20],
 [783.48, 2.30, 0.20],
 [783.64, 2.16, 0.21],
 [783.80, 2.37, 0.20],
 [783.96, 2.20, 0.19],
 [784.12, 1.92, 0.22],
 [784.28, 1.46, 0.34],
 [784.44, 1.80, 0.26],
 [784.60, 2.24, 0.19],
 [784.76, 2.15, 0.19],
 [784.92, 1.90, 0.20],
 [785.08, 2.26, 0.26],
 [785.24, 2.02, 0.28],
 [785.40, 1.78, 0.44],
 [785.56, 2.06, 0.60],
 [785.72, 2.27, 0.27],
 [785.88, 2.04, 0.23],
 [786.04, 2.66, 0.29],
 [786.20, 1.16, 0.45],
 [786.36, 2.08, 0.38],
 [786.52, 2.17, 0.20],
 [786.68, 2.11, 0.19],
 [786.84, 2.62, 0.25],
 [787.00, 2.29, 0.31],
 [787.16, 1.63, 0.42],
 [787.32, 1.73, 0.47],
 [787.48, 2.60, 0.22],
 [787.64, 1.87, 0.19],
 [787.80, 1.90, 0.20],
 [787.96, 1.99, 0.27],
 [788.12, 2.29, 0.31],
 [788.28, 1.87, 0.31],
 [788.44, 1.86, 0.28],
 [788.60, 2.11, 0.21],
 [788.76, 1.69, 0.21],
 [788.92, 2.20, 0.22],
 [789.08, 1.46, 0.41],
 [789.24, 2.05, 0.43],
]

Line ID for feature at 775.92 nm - H-alpha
